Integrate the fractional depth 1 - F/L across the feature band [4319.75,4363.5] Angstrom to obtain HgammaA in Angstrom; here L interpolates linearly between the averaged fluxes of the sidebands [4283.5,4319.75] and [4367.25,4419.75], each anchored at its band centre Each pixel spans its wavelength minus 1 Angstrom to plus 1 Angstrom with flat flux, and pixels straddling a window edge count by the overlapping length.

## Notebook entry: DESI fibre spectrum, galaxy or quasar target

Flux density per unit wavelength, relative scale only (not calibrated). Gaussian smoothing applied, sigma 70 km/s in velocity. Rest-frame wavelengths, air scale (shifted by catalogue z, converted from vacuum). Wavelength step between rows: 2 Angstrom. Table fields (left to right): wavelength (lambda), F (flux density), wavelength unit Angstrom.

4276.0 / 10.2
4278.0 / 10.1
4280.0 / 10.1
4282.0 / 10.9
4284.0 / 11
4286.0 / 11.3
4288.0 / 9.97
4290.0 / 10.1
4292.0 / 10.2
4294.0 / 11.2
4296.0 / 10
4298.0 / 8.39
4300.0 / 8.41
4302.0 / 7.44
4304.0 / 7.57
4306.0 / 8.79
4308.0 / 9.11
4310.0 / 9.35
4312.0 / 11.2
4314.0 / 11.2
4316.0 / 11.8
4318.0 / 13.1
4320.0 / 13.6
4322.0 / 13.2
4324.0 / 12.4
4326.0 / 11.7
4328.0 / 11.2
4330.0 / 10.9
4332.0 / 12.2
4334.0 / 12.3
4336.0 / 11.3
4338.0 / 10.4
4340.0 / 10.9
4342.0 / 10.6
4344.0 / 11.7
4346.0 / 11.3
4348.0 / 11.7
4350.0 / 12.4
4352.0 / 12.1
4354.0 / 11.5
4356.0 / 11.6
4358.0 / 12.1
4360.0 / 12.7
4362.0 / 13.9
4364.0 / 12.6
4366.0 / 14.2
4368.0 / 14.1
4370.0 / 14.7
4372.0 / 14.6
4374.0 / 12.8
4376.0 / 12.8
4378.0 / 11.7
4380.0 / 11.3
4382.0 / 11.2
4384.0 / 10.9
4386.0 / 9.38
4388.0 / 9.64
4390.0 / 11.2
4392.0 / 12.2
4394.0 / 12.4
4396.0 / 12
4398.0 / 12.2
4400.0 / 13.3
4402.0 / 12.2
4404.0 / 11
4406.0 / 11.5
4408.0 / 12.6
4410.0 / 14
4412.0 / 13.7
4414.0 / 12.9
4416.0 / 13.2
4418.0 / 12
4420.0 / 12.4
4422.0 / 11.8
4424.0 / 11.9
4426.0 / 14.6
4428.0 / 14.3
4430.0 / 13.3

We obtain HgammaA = -3.37 Angstrom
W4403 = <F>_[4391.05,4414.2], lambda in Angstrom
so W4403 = 12.5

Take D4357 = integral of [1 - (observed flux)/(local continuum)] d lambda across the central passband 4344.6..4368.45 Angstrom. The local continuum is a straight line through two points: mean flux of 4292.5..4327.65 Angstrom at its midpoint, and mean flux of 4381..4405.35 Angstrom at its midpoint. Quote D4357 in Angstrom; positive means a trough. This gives -3.1 Angstrom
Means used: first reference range 10.5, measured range 12.5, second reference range 11.5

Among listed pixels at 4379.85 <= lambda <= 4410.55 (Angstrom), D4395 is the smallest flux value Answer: 9.38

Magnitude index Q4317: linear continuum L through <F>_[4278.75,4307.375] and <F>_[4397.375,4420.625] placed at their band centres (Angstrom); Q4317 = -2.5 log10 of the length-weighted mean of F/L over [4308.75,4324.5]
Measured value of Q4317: -0.16 mag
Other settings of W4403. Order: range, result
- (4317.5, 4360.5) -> 11.8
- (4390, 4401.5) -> 12.3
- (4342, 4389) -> 12.2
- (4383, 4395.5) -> 11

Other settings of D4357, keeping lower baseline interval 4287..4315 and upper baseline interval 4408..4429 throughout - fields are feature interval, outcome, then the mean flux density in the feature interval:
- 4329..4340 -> -0.90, 11.4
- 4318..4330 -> -2.55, 12.3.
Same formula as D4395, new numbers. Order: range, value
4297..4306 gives 7.44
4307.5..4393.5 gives 9.11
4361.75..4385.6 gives 10.9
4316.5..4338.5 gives 10.4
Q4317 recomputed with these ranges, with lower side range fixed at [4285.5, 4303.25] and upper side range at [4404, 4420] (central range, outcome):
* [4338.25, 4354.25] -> -0.05 mag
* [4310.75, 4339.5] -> -0.14 mag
